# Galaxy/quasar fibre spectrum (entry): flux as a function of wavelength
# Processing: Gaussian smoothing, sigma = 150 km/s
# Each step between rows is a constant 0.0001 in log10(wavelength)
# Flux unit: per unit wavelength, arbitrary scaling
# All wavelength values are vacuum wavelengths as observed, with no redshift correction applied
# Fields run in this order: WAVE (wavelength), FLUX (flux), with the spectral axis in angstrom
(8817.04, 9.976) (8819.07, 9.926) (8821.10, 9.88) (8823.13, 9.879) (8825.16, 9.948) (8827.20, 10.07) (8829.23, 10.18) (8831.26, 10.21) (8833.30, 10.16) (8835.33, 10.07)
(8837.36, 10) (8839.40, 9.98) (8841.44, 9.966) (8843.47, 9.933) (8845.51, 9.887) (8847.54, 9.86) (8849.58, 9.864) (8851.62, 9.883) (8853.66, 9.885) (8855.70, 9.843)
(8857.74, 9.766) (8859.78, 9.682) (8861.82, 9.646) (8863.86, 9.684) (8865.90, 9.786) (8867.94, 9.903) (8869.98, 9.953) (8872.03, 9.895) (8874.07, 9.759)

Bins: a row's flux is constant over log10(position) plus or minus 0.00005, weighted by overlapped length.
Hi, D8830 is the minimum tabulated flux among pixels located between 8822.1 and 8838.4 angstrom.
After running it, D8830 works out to 9.879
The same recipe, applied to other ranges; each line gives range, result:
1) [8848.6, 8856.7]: 9.843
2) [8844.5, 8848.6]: 9.86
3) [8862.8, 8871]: 9.684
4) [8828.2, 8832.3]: 10.18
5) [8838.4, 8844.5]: 9.933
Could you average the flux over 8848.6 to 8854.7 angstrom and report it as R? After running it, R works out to 9.87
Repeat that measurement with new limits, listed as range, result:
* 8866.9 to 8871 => 9.94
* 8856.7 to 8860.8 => 9.72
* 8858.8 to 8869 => 9.75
